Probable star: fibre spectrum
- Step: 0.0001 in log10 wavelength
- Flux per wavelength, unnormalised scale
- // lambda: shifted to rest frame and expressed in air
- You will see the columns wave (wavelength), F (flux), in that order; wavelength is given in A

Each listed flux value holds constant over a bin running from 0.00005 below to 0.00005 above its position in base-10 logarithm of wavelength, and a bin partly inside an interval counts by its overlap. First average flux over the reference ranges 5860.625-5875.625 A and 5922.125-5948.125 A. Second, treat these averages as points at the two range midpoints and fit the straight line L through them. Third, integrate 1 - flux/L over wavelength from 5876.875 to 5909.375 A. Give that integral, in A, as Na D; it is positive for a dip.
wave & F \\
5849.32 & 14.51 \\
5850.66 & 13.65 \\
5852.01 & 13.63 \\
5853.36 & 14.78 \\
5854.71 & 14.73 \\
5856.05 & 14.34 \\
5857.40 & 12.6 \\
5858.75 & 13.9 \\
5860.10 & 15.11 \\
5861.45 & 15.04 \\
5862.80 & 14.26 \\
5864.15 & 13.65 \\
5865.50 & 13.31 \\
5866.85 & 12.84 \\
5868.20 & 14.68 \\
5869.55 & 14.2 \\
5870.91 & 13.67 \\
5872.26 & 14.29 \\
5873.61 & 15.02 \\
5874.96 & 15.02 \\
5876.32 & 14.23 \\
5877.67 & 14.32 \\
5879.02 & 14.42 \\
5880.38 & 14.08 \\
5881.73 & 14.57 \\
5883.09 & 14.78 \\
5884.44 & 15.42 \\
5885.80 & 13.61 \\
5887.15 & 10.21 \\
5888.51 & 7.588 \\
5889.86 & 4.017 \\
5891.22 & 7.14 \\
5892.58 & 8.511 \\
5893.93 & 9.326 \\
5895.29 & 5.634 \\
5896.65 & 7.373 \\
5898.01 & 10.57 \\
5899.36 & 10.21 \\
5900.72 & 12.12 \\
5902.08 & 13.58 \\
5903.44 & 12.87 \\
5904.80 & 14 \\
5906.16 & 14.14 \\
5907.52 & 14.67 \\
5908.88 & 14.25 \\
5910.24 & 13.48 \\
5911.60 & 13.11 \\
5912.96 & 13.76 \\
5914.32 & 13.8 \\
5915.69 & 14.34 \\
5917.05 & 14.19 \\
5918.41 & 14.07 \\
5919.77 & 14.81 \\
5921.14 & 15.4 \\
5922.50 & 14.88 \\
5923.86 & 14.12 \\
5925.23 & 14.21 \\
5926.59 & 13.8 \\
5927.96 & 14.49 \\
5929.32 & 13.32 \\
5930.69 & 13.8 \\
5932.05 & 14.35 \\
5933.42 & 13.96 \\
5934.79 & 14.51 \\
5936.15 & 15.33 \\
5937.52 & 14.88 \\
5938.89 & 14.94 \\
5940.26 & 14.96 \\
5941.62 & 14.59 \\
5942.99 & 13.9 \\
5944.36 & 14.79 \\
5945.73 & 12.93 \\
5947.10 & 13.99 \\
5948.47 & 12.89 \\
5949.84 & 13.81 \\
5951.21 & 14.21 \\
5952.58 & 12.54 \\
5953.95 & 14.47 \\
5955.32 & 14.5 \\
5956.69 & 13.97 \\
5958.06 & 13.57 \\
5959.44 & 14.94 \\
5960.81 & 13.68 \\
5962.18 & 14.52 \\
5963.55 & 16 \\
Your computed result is 6.1 A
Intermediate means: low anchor 14.2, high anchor 14.3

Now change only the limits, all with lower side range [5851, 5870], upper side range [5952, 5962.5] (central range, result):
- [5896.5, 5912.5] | 1.5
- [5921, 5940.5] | -0.5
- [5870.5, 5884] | -0.4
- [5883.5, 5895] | 3.8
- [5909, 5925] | -0.2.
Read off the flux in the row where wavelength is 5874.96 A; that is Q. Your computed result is 15.02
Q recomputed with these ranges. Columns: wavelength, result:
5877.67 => 14.32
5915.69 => 14.34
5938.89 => 14.94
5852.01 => 13.63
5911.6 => 13.11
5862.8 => 14.26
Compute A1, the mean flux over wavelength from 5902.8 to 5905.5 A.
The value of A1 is 13.4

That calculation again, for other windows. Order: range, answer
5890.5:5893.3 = 7.8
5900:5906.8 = 13.3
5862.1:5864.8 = 14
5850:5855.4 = 14.2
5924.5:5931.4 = 13.9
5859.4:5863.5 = 14.8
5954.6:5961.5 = 14.1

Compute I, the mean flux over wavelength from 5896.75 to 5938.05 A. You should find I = 13.7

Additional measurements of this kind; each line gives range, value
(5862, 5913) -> 12.4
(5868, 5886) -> 14.5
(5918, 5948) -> 14.4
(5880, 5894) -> 10.8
